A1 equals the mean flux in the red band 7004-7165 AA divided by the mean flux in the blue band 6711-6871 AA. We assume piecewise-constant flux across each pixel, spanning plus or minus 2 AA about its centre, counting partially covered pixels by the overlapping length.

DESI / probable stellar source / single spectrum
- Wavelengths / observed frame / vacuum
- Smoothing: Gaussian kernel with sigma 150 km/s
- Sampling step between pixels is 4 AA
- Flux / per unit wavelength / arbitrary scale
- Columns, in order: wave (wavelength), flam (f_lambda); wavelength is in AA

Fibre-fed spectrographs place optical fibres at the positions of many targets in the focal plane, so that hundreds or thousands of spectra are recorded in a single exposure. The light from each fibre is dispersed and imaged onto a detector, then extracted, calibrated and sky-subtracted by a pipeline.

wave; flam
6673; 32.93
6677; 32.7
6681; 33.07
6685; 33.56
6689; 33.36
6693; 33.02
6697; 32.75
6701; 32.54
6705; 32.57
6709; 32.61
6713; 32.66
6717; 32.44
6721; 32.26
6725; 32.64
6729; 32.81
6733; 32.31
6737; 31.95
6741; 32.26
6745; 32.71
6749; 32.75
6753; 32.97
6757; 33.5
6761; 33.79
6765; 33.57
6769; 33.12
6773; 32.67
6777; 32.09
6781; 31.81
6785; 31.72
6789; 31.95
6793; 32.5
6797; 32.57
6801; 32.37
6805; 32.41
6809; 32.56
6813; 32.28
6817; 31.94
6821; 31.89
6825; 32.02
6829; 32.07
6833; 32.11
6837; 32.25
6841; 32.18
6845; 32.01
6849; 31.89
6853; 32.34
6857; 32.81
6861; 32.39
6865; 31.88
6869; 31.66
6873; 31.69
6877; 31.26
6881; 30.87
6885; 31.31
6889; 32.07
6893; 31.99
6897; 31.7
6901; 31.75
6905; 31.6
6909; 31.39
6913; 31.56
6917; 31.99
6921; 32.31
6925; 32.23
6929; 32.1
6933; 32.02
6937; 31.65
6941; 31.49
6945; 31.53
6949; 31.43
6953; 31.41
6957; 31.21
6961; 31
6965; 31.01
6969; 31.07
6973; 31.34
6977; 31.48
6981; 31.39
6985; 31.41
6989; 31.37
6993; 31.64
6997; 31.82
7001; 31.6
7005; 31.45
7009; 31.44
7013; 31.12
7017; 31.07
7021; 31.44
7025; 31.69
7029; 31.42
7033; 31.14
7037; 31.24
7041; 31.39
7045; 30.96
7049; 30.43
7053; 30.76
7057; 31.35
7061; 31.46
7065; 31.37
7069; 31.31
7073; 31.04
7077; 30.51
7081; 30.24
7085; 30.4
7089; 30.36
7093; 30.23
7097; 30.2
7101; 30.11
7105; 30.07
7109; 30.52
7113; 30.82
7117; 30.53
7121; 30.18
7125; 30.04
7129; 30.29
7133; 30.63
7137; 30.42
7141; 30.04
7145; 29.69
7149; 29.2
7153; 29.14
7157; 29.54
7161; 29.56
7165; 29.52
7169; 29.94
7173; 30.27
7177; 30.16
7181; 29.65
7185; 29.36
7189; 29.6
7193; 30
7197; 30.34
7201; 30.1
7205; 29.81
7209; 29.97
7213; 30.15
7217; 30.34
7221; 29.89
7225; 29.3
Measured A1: 0.9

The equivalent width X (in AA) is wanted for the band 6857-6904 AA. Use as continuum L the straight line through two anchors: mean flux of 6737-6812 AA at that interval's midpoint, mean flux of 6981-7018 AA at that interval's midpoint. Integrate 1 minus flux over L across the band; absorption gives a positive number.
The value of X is 0.5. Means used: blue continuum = 32.6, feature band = 31.7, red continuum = 31.4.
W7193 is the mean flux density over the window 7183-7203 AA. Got 29.9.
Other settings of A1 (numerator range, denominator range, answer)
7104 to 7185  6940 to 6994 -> 0.96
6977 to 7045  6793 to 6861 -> 0.97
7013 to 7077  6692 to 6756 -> 0.96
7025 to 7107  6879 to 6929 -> 0.97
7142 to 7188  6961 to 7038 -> 0.95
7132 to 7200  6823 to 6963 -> 0.94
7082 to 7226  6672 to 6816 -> 0.92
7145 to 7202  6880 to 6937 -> 0.94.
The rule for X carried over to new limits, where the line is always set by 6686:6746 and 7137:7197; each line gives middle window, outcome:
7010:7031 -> -0.5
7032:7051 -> -0.3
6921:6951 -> -0.6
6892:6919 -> -0.3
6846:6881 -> -0.3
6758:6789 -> -0.4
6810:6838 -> -0.2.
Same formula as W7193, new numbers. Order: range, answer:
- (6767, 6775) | 32.9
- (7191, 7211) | 30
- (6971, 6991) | 31.4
